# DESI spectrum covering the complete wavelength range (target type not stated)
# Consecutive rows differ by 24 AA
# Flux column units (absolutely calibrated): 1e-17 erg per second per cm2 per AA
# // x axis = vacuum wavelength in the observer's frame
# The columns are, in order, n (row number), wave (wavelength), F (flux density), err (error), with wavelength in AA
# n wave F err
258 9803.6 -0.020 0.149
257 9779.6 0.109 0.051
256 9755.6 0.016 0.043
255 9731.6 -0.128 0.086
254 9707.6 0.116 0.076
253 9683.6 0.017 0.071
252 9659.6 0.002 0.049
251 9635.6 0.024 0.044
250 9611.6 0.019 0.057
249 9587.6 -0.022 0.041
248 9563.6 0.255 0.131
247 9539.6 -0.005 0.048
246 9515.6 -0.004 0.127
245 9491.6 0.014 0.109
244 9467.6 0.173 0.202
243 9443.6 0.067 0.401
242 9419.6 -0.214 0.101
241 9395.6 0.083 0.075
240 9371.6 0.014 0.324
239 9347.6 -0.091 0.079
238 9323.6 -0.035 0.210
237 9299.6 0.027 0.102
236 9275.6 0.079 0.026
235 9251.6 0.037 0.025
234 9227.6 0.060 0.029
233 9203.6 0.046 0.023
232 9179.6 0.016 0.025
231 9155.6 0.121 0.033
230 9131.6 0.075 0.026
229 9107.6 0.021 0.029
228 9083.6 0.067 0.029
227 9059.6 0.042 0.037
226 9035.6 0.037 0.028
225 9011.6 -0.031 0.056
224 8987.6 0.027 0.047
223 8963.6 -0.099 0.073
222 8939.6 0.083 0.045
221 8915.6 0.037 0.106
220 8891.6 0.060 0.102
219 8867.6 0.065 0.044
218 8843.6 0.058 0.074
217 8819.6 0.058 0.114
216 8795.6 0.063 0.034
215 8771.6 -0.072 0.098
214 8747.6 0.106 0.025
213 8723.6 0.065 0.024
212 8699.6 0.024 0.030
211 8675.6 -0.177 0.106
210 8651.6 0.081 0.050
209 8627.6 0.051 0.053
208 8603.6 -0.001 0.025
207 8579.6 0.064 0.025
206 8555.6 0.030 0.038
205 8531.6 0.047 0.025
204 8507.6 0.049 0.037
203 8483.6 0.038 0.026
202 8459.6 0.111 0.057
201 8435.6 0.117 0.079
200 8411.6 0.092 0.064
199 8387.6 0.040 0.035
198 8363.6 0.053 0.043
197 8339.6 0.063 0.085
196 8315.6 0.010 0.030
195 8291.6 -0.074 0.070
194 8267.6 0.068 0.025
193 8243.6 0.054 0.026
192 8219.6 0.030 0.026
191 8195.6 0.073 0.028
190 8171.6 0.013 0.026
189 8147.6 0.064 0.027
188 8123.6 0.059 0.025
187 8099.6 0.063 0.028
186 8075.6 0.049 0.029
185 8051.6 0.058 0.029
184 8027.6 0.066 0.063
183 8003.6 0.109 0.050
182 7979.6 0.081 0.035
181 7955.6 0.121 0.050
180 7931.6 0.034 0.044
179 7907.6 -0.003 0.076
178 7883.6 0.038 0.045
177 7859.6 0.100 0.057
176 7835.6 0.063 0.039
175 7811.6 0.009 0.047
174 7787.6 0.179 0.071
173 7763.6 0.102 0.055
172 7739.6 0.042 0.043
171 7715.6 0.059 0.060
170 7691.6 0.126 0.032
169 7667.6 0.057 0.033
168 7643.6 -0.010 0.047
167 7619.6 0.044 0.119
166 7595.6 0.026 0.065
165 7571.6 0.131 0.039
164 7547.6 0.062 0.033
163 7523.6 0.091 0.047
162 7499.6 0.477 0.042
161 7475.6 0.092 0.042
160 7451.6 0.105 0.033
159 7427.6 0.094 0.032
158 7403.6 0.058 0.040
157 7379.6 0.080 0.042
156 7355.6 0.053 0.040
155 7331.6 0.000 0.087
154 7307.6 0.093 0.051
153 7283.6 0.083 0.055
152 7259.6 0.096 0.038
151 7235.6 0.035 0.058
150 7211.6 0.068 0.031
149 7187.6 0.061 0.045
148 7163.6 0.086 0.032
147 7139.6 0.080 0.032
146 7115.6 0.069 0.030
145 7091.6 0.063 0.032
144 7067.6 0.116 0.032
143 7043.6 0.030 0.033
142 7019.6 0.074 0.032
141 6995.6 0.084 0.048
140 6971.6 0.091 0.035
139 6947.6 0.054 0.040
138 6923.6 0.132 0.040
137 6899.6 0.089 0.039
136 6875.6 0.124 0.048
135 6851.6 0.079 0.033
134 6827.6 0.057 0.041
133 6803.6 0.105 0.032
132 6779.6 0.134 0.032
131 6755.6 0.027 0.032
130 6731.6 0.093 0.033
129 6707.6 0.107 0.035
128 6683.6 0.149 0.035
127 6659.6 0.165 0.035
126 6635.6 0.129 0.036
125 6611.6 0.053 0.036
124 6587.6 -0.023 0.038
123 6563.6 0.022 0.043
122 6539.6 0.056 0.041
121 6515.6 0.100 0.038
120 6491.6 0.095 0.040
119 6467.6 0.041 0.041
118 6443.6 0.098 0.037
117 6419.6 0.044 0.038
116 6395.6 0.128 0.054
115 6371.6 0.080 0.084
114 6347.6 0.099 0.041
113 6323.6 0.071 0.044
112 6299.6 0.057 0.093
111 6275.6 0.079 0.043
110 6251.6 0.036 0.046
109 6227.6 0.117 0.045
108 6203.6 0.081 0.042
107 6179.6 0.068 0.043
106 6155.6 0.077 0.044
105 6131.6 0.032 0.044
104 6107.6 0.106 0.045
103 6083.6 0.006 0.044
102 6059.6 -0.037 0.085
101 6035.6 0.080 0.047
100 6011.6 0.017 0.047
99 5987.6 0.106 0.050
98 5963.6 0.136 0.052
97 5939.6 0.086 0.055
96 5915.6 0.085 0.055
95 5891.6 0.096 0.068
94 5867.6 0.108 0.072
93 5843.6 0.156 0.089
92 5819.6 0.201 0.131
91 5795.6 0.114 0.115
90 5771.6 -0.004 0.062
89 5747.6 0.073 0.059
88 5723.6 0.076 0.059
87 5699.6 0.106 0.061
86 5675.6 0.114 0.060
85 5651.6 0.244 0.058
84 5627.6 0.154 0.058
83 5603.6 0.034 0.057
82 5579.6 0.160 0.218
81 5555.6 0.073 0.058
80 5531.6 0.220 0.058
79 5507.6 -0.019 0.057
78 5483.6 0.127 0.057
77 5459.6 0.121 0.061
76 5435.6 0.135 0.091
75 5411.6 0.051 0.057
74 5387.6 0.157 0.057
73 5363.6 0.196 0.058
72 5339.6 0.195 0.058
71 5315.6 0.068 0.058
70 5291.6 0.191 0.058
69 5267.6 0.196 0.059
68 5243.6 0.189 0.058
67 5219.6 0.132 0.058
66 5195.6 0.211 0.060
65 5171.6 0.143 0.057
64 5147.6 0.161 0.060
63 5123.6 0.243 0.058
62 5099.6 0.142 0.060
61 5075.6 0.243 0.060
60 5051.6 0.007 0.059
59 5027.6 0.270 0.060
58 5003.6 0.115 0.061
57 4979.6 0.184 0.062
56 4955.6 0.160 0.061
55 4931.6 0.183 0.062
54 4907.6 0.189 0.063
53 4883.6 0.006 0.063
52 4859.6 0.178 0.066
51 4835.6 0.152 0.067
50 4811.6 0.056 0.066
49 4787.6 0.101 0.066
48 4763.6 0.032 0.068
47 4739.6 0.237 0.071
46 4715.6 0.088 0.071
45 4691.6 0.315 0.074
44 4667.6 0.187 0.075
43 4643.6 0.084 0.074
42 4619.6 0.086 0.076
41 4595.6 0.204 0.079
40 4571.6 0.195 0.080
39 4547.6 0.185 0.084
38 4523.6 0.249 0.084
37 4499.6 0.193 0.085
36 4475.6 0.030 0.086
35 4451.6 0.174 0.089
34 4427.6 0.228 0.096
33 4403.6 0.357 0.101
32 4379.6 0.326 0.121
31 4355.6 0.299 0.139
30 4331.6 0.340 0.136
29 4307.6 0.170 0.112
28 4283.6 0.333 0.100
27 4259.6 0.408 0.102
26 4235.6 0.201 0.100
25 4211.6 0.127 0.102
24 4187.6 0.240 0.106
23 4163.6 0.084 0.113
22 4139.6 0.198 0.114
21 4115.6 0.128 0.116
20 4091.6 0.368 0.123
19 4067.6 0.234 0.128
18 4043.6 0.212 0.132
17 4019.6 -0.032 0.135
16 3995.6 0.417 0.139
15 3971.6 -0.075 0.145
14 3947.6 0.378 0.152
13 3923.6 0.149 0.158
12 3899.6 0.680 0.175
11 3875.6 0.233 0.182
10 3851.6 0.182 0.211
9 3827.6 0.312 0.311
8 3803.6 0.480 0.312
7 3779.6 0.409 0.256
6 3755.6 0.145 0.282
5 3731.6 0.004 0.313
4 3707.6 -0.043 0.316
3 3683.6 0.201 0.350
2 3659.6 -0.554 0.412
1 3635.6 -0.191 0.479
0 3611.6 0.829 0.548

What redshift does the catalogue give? 1.013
